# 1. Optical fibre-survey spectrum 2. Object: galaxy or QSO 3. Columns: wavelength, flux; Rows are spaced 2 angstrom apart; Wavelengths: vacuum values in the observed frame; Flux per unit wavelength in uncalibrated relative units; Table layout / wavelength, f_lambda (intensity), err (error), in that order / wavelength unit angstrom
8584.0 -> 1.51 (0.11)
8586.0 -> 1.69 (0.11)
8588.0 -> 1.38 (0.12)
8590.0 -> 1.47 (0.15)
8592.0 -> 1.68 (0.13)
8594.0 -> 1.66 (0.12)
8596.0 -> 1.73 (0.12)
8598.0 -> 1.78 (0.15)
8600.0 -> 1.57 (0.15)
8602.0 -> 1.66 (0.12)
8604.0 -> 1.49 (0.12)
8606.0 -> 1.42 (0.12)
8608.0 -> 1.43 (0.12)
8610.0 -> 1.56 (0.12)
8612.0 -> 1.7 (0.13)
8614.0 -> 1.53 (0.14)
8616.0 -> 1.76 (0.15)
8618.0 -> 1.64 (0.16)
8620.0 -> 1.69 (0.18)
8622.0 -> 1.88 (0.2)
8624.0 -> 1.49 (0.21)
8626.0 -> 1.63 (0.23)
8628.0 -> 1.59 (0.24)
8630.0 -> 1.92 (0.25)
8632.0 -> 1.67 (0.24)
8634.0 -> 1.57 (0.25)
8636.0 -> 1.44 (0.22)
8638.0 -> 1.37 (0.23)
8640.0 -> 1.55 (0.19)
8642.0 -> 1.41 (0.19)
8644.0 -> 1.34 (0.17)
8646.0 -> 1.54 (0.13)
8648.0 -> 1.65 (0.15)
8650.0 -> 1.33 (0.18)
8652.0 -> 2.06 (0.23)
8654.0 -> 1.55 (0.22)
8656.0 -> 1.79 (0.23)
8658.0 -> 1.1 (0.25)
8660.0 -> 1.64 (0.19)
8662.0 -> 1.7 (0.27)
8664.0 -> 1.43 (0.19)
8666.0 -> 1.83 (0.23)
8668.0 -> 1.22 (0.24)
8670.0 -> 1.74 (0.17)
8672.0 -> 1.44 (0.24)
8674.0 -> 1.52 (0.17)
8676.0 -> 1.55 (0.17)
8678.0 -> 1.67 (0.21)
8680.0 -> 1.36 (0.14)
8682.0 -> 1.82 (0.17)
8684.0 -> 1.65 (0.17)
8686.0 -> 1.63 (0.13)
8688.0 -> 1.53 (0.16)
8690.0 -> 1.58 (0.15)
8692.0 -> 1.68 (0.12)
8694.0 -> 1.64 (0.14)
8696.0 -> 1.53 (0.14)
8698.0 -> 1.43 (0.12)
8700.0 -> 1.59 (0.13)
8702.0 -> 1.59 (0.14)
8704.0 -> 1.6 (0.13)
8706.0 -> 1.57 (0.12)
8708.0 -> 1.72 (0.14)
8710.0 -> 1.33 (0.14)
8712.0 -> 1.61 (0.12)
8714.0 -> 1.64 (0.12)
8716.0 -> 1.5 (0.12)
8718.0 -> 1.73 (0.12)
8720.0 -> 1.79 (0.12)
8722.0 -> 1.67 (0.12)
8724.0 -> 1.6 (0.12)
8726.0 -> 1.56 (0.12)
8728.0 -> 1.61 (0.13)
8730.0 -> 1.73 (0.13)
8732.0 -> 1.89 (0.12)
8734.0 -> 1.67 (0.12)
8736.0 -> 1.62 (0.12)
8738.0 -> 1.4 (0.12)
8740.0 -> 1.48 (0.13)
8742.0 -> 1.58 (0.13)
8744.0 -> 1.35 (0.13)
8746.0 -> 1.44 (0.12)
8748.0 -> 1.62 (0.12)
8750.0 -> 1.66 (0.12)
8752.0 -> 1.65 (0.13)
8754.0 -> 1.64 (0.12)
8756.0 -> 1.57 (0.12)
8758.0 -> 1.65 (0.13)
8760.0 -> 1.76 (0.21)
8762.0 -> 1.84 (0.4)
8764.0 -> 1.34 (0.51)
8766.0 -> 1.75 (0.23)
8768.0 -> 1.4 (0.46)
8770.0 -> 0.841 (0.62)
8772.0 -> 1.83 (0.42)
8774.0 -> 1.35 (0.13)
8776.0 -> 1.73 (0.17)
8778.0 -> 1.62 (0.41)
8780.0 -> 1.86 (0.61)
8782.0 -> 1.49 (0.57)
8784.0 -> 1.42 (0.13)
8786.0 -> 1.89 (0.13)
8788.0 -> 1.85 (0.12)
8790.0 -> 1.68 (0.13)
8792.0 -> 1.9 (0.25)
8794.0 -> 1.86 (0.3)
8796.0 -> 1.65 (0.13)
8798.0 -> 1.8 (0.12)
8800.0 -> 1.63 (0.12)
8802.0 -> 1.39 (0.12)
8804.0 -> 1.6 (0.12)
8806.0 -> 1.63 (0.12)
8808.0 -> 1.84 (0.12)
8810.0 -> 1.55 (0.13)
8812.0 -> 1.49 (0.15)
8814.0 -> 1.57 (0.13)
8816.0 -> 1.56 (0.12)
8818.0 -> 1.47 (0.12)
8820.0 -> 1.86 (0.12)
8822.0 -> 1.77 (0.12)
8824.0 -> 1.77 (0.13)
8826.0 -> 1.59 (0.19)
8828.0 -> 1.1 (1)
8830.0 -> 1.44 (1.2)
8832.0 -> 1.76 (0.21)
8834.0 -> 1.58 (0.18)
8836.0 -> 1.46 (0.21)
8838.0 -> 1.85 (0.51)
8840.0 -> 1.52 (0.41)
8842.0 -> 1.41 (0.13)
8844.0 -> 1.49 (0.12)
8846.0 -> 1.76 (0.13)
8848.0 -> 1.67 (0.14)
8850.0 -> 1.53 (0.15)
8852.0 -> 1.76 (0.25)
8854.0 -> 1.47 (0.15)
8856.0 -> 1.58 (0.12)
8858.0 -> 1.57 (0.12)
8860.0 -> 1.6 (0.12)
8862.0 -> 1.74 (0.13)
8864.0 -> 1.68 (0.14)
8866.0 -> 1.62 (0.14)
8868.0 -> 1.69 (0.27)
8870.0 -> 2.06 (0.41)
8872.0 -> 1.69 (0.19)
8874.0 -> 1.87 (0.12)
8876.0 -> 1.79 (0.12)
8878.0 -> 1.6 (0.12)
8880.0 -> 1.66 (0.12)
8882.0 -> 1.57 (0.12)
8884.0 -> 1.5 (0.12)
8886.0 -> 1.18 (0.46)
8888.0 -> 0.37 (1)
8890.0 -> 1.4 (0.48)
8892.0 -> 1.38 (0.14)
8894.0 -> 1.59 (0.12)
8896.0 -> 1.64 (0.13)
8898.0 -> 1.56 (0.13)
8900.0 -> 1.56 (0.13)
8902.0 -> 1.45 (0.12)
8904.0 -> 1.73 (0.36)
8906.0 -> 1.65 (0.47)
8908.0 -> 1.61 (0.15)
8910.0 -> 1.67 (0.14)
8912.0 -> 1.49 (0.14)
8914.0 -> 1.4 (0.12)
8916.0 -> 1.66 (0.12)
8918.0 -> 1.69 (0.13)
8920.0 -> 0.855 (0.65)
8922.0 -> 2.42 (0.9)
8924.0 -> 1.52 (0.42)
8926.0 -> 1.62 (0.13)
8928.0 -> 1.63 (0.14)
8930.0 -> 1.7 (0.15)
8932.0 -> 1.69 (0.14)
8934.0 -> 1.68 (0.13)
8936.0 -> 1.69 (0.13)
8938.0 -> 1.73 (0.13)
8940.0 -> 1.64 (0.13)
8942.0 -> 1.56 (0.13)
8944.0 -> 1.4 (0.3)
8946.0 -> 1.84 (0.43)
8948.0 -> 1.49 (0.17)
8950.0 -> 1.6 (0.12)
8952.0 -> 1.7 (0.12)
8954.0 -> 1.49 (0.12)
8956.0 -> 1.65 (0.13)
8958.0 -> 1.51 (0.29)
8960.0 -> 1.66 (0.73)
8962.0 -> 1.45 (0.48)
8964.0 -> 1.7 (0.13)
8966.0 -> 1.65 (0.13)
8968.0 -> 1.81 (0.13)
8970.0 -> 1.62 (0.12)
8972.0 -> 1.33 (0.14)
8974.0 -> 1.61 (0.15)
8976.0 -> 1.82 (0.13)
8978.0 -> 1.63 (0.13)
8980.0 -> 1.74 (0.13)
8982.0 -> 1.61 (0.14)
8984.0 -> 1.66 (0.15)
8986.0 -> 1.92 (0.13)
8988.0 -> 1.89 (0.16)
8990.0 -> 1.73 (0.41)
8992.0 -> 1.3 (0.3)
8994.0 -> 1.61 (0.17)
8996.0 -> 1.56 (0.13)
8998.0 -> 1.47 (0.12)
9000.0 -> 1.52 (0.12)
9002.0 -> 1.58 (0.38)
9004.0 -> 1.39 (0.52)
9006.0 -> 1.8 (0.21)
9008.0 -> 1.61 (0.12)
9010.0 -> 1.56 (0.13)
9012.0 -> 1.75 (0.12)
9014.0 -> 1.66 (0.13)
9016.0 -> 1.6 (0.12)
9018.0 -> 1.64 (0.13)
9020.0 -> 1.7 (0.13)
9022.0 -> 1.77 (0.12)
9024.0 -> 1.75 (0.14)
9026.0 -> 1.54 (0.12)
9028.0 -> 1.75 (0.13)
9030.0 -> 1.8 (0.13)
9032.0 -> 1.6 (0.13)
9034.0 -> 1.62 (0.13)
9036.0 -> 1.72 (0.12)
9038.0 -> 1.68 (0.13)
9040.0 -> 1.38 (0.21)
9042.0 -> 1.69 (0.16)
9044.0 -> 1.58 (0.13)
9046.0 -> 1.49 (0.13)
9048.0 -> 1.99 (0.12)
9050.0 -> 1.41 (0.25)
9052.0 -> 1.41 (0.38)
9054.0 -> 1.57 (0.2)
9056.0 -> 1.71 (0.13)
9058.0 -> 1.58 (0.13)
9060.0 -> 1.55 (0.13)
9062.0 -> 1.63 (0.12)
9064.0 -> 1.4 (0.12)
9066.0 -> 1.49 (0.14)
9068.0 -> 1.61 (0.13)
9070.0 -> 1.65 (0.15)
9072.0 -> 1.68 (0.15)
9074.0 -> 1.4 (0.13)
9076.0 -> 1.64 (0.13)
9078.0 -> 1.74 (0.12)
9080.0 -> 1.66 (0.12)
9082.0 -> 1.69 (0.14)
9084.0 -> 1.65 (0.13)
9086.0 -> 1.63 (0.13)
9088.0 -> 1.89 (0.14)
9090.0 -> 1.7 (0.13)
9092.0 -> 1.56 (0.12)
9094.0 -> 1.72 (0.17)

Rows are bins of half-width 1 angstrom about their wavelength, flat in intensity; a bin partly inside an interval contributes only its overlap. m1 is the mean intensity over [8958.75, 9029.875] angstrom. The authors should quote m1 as 1.64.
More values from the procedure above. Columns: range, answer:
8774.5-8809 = 1.69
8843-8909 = 1.58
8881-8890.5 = 1.19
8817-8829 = 1.59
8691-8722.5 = 1.6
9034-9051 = 1.62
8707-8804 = 1.62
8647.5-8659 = 1.58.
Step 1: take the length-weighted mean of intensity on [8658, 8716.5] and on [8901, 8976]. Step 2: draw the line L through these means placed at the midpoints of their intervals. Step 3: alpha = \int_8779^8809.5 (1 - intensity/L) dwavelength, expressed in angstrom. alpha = -2.1 angstrom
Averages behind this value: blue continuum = 1.57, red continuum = 1.61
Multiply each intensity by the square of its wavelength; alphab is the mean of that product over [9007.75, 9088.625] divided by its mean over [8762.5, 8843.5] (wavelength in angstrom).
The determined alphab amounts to 1.1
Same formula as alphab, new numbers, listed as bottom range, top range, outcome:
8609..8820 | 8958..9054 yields 1.09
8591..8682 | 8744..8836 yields 1.05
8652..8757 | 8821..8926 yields 1.03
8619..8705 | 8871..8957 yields 1.05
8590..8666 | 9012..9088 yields 1.12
